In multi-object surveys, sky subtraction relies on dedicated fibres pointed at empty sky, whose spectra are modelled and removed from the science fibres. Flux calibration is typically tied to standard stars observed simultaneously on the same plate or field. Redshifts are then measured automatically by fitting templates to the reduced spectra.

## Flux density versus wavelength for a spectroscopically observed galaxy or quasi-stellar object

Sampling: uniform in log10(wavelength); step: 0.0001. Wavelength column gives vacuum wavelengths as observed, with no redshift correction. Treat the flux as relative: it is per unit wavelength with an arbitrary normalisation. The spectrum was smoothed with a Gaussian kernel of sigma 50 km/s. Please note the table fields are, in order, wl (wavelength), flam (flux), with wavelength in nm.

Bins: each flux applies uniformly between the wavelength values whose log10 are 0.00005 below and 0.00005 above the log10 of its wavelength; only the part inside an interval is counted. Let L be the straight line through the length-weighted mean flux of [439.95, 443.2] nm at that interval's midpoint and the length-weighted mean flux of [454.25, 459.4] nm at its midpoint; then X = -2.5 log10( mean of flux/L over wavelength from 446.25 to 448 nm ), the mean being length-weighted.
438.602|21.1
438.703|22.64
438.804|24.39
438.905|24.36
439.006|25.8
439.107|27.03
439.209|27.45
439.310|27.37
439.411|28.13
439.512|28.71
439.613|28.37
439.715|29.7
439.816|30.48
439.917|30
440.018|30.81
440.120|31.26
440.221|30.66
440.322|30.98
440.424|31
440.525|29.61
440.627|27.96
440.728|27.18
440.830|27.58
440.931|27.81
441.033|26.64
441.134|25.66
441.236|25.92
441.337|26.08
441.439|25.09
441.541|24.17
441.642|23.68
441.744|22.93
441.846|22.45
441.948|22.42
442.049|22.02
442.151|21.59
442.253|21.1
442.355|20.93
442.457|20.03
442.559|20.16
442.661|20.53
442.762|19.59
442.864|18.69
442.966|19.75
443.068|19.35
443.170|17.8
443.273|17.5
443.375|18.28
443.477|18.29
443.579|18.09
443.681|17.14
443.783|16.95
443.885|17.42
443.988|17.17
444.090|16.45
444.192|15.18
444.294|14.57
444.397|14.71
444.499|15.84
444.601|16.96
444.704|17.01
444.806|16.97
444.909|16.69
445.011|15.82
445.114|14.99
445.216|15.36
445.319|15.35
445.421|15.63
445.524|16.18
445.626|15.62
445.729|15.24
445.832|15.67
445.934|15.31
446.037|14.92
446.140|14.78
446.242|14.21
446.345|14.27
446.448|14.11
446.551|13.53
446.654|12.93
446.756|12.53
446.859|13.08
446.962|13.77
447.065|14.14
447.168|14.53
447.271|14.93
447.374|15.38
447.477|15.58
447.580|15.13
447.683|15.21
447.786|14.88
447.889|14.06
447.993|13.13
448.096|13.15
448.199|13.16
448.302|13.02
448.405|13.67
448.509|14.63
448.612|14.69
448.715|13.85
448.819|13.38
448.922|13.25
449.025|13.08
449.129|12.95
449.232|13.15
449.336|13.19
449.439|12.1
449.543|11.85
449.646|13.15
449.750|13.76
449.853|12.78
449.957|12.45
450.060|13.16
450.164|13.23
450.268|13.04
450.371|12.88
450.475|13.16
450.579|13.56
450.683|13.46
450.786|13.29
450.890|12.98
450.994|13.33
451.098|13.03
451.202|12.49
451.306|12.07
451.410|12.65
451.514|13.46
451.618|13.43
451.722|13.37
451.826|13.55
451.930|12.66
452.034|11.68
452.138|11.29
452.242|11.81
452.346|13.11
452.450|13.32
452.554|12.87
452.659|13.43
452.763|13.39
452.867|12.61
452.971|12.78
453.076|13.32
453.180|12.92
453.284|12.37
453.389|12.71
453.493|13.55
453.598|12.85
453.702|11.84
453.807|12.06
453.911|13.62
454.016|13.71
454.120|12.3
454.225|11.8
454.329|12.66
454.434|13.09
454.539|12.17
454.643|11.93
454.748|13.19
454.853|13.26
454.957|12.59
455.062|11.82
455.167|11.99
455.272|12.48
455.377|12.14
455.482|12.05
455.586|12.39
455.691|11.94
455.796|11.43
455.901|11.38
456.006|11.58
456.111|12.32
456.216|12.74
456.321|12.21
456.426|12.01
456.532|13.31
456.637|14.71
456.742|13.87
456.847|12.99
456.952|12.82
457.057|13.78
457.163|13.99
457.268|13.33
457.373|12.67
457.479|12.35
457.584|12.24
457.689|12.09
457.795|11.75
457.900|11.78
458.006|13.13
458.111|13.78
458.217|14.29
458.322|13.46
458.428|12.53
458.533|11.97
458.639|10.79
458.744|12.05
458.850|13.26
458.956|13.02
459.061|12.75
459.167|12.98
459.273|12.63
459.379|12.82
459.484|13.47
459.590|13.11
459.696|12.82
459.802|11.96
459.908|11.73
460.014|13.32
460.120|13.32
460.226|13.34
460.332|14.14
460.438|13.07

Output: 0.38 mag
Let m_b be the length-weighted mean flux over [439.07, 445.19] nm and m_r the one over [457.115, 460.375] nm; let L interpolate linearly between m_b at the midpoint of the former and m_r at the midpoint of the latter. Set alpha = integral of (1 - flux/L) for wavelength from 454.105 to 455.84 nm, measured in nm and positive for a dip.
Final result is 0.31 nm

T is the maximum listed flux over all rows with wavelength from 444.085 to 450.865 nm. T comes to 17.01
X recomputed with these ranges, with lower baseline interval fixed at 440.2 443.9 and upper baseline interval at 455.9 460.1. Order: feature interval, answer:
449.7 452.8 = 0.294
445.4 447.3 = 0.356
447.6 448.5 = 0.343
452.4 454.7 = 0.213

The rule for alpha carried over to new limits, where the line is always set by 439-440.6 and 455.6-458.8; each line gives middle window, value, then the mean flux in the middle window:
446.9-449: 0.72 nm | 14.2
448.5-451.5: 0.98 nm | 13.1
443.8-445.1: 0.45 nm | 16.2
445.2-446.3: 0.39 nm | 15.3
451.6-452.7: 0.30 nm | 12.7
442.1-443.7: 0.42 nm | 19.3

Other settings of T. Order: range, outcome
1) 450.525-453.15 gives 13.56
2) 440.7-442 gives 27.81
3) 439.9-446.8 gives 31.26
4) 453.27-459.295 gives 14.71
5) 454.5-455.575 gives 13.26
